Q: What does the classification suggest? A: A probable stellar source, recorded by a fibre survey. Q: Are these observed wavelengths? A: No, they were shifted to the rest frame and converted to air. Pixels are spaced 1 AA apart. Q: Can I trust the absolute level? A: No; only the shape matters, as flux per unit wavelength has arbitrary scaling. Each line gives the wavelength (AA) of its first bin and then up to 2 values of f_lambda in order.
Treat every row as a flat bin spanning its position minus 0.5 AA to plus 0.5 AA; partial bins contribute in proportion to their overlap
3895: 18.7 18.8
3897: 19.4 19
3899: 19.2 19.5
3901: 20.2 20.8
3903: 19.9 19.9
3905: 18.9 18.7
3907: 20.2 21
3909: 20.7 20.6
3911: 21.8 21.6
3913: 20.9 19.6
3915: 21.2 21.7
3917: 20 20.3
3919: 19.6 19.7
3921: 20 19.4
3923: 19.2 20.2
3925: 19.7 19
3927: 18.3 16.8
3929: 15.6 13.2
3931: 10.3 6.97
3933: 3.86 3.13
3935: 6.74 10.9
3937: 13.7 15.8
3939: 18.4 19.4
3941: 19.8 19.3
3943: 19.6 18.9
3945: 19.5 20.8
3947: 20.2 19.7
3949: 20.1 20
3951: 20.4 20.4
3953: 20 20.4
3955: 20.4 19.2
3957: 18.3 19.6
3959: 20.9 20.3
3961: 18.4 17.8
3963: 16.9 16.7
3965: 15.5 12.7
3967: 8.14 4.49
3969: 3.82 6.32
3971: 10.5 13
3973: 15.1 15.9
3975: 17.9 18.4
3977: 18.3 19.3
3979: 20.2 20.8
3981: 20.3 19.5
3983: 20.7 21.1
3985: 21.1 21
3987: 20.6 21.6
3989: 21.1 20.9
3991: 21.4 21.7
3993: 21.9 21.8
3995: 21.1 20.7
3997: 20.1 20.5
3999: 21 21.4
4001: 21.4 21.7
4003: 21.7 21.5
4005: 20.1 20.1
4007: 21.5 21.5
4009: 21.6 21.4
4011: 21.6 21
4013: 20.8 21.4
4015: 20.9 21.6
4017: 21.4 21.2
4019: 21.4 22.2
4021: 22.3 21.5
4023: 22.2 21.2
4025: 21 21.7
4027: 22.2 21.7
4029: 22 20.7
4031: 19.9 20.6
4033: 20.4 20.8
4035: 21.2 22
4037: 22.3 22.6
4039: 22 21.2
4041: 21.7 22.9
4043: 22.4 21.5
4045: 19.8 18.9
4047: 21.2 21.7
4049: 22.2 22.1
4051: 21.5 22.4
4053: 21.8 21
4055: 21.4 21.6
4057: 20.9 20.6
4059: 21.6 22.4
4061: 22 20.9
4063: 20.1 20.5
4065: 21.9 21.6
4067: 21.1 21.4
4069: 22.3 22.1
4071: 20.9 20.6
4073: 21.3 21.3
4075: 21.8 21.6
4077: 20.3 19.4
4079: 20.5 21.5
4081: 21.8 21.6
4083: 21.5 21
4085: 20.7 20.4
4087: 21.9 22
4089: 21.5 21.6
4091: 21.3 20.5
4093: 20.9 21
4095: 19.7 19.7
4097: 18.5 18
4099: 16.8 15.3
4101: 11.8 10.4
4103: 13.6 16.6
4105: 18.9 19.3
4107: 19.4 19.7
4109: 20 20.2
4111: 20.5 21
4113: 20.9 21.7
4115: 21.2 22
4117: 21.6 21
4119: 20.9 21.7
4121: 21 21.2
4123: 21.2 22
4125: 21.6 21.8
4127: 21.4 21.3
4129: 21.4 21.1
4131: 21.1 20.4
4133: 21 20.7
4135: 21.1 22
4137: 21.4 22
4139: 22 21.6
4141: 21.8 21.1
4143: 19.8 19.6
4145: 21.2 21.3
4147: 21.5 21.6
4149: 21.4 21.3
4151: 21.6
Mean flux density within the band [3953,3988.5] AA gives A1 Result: 17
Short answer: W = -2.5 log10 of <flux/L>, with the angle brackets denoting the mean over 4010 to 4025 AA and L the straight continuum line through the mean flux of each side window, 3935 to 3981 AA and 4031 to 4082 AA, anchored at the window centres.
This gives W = -0.10 mag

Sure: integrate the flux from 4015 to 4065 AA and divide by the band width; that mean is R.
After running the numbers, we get 21.4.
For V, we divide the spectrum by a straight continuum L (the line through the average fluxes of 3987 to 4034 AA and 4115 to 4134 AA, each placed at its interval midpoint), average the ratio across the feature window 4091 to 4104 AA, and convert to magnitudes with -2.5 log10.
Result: 0.22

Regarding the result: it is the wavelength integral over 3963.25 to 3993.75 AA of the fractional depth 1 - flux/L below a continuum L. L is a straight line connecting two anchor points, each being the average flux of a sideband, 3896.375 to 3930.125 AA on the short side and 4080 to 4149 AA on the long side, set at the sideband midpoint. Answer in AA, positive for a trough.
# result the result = 4.4 AA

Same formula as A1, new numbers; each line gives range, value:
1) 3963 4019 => 18.9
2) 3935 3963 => 18.7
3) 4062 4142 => 20.5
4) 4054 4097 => 21.1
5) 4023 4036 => 21.2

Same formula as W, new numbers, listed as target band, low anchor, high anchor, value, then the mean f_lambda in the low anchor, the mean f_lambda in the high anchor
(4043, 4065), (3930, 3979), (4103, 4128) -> -0.14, 15.8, 20.6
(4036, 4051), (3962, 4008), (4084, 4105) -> -0.17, 18.3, 18.7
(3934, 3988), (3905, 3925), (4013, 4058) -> 0.20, 20.3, 21.5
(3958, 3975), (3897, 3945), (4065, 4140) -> 0.31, 17.8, 20.4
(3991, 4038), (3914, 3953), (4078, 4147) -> -0.15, 17.2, 20.3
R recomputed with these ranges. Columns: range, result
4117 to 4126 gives 21.4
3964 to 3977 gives 12.3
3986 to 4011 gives 21.2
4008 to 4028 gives 21.5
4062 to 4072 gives 21.3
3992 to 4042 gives 21.4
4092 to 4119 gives 18.9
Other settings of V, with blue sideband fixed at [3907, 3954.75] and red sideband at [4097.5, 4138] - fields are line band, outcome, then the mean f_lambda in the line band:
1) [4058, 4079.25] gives -0.10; 21.2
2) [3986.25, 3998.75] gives -0.14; 21.1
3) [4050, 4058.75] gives -0.12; 21.4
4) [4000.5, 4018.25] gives -0.14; 21.2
